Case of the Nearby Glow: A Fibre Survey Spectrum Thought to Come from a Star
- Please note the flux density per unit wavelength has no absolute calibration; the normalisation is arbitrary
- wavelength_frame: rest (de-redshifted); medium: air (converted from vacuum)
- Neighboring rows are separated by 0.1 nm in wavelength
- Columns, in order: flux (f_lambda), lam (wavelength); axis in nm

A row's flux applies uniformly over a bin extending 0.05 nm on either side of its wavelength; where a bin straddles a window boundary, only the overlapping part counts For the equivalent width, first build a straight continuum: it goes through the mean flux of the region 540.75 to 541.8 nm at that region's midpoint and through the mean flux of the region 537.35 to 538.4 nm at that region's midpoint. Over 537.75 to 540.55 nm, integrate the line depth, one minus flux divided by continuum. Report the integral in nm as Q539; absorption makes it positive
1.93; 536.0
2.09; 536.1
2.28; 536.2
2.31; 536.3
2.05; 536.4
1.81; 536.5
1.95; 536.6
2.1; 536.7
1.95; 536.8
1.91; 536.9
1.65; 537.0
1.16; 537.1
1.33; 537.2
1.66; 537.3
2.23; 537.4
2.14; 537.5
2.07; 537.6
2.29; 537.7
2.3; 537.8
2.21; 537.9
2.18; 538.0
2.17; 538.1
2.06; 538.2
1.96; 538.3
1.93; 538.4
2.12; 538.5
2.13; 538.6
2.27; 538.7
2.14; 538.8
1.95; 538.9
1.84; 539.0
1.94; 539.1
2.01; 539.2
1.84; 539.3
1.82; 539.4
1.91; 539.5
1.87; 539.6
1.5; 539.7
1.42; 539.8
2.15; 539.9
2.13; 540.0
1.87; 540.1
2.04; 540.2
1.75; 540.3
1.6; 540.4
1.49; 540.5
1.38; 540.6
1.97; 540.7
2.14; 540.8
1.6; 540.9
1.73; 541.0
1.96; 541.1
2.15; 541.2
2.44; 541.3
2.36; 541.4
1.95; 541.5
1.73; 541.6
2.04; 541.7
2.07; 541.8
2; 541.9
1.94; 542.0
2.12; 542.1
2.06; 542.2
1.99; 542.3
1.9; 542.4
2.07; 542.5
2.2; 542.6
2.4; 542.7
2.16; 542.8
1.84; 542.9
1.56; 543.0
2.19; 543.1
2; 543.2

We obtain 0.20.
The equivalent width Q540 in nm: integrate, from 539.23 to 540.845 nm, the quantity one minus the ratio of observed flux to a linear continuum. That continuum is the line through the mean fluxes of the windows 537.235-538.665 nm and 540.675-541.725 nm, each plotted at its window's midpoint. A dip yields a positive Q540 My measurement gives 0.18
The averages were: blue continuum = 2.1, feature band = 1.81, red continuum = 2.01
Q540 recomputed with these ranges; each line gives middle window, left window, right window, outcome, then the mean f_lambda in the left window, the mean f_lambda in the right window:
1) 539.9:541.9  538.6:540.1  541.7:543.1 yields 0.05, 1.92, 2.03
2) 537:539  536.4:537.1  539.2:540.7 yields -0.19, 1.85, 1.78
